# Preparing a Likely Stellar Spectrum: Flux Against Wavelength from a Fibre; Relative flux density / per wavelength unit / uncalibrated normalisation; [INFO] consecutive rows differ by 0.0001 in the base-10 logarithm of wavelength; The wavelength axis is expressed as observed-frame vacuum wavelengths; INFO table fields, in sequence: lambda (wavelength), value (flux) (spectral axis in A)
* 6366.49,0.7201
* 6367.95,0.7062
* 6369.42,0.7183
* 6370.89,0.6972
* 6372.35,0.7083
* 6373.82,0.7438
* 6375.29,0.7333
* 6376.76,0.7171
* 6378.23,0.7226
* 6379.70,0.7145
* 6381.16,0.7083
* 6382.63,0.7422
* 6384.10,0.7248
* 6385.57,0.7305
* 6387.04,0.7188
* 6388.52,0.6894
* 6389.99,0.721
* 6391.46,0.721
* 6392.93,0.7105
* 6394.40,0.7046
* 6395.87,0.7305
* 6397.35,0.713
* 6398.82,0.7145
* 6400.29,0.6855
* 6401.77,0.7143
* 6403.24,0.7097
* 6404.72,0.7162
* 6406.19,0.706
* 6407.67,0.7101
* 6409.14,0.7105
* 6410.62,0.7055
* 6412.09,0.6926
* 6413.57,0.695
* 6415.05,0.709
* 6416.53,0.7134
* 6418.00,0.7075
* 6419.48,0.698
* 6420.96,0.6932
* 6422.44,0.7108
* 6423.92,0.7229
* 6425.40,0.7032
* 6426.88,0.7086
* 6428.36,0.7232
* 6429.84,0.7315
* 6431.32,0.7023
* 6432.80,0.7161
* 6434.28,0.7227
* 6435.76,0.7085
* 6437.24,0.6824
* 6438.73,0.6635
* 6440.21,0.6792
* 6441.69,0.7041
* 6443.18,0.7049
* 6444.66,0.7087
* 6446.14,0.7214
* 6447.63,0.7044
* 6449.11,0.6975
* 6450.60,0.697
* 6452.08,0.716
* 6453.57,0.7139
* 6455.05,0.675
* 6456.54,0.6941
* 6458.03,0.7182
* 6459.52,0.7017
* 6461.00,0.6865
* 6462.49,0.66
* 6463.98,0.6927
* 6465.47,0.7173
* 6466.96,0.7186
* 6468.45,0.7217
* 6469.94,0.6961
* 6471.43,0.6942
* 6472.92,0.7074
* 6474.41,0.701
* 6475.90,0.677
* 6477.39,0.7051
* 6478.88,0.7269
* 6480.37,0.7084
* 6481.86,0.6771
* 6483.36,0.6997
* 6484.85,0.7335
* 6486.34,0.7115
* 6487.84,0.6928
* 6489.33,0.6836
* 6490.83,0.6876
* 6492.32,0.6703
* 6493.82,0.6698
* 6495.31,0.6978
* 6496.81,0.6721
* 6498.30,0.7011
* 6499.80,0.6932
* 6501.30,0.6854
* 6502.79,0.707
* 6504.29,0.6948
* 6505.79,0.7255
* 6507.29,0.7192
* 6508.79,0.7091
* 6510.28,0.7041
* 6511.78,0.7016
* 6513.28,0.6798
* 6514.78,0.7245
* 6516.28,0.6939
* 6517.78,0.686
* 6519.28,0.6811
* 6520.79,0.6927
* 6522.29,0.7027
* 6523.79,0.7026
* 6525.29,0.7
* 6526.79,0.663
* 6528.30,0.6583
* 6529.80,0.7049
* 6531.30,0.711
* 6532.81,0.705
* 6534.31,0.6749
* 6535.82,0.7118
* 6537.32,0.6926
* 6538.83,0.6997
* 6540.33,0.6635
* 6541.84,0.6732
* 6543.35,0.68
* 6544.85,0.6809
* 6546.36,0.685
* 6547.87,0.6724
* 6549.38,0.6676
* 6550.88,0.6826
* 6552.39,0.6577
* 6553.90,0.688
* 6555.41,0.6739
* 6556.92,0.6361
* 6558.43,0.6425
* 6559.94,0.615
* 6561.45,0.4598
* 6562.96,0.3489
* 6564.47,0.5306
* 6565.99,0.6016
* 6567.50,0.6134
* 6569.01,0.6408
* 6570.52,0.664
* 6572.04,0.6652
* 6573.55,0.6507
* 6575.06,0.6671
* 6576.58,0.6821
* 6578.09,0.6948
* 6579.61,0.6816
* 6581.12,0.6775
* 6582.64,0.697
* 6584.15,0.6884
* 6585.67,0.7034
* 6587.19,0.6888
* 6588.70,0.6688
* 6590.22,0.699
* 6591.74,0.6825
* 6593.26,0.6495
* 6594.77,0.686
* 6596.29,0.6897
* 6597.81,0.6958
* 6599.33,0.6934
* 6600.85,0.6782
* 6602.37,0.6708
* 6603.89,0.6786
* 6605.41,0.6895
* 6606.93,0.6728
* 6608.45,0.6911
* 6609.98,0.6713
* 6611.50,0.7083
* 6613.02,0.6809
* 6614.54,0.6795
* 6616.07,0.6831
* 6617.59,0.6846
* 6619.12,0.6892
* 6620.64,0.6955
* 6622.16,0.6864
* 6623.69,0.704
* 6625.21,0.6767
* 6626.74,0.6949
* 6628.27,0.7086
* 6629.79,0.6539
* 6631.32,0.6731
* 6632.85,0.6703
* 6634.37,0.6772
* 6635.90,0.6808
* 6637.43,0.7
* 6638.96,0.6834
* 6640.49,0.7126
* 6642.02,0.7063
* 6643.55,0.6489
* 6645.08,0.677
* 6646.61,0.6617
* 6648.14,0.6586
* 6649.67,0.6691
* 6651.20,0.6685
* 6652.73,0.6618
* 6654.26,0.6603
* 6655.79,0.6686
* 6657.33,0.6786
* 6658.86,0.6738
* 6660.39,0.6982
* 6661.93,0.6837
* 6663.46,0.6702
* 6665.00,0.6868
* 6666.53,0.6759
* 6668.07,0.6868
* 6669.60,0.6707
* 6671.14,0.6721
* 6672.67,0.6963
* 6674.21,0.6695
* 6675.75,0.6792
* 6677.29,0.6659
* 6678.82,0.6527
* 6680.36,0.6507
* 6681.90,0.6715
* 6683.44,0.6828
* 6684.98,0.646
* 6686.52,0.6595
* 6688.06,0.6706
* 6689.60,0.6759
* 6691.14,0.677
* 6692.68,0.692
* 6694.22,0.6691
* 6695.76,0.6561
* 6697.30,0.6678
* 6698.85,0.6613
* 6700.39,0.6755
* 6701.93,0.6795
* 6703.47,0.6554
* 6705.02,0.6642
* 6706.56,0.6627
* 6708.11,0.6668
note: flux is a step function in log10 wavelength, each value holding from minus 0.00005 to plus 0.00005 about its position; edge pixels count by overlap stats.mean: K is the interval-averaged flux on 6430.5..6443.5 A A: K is 0.698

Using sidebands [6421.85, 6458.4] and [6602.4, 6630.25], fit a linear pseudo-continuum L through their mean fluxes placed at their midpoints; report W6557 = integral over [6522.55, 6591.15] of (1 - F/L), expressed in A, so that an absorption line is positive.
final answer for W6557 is 3.3 A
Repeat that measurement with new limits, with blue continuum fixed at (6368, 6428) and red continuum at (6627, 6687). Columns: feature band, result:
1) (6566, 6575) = 0.6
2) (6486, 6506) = 0.2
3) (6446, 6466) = 0.1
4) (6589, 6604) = 0.0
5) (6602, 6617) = 0.0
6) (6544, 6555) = 0.2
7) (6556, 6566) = 2.1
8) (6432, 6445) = 0.1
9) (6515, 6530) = 0.1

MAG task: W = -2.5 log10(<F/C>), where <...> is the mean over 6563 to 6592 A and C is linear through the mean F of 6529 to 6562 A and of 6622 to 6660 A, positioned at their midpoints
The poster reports 0.03 mag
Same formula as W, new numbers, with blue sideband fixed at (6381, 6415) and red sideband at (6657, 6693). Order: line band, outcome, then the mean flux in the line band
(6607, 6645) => -0.01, 0.685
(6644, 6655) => 0.02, 0.665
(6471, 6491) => 0.00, 0.701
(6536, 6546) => 0.01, 0.684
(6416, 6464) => 0.01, 0.703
